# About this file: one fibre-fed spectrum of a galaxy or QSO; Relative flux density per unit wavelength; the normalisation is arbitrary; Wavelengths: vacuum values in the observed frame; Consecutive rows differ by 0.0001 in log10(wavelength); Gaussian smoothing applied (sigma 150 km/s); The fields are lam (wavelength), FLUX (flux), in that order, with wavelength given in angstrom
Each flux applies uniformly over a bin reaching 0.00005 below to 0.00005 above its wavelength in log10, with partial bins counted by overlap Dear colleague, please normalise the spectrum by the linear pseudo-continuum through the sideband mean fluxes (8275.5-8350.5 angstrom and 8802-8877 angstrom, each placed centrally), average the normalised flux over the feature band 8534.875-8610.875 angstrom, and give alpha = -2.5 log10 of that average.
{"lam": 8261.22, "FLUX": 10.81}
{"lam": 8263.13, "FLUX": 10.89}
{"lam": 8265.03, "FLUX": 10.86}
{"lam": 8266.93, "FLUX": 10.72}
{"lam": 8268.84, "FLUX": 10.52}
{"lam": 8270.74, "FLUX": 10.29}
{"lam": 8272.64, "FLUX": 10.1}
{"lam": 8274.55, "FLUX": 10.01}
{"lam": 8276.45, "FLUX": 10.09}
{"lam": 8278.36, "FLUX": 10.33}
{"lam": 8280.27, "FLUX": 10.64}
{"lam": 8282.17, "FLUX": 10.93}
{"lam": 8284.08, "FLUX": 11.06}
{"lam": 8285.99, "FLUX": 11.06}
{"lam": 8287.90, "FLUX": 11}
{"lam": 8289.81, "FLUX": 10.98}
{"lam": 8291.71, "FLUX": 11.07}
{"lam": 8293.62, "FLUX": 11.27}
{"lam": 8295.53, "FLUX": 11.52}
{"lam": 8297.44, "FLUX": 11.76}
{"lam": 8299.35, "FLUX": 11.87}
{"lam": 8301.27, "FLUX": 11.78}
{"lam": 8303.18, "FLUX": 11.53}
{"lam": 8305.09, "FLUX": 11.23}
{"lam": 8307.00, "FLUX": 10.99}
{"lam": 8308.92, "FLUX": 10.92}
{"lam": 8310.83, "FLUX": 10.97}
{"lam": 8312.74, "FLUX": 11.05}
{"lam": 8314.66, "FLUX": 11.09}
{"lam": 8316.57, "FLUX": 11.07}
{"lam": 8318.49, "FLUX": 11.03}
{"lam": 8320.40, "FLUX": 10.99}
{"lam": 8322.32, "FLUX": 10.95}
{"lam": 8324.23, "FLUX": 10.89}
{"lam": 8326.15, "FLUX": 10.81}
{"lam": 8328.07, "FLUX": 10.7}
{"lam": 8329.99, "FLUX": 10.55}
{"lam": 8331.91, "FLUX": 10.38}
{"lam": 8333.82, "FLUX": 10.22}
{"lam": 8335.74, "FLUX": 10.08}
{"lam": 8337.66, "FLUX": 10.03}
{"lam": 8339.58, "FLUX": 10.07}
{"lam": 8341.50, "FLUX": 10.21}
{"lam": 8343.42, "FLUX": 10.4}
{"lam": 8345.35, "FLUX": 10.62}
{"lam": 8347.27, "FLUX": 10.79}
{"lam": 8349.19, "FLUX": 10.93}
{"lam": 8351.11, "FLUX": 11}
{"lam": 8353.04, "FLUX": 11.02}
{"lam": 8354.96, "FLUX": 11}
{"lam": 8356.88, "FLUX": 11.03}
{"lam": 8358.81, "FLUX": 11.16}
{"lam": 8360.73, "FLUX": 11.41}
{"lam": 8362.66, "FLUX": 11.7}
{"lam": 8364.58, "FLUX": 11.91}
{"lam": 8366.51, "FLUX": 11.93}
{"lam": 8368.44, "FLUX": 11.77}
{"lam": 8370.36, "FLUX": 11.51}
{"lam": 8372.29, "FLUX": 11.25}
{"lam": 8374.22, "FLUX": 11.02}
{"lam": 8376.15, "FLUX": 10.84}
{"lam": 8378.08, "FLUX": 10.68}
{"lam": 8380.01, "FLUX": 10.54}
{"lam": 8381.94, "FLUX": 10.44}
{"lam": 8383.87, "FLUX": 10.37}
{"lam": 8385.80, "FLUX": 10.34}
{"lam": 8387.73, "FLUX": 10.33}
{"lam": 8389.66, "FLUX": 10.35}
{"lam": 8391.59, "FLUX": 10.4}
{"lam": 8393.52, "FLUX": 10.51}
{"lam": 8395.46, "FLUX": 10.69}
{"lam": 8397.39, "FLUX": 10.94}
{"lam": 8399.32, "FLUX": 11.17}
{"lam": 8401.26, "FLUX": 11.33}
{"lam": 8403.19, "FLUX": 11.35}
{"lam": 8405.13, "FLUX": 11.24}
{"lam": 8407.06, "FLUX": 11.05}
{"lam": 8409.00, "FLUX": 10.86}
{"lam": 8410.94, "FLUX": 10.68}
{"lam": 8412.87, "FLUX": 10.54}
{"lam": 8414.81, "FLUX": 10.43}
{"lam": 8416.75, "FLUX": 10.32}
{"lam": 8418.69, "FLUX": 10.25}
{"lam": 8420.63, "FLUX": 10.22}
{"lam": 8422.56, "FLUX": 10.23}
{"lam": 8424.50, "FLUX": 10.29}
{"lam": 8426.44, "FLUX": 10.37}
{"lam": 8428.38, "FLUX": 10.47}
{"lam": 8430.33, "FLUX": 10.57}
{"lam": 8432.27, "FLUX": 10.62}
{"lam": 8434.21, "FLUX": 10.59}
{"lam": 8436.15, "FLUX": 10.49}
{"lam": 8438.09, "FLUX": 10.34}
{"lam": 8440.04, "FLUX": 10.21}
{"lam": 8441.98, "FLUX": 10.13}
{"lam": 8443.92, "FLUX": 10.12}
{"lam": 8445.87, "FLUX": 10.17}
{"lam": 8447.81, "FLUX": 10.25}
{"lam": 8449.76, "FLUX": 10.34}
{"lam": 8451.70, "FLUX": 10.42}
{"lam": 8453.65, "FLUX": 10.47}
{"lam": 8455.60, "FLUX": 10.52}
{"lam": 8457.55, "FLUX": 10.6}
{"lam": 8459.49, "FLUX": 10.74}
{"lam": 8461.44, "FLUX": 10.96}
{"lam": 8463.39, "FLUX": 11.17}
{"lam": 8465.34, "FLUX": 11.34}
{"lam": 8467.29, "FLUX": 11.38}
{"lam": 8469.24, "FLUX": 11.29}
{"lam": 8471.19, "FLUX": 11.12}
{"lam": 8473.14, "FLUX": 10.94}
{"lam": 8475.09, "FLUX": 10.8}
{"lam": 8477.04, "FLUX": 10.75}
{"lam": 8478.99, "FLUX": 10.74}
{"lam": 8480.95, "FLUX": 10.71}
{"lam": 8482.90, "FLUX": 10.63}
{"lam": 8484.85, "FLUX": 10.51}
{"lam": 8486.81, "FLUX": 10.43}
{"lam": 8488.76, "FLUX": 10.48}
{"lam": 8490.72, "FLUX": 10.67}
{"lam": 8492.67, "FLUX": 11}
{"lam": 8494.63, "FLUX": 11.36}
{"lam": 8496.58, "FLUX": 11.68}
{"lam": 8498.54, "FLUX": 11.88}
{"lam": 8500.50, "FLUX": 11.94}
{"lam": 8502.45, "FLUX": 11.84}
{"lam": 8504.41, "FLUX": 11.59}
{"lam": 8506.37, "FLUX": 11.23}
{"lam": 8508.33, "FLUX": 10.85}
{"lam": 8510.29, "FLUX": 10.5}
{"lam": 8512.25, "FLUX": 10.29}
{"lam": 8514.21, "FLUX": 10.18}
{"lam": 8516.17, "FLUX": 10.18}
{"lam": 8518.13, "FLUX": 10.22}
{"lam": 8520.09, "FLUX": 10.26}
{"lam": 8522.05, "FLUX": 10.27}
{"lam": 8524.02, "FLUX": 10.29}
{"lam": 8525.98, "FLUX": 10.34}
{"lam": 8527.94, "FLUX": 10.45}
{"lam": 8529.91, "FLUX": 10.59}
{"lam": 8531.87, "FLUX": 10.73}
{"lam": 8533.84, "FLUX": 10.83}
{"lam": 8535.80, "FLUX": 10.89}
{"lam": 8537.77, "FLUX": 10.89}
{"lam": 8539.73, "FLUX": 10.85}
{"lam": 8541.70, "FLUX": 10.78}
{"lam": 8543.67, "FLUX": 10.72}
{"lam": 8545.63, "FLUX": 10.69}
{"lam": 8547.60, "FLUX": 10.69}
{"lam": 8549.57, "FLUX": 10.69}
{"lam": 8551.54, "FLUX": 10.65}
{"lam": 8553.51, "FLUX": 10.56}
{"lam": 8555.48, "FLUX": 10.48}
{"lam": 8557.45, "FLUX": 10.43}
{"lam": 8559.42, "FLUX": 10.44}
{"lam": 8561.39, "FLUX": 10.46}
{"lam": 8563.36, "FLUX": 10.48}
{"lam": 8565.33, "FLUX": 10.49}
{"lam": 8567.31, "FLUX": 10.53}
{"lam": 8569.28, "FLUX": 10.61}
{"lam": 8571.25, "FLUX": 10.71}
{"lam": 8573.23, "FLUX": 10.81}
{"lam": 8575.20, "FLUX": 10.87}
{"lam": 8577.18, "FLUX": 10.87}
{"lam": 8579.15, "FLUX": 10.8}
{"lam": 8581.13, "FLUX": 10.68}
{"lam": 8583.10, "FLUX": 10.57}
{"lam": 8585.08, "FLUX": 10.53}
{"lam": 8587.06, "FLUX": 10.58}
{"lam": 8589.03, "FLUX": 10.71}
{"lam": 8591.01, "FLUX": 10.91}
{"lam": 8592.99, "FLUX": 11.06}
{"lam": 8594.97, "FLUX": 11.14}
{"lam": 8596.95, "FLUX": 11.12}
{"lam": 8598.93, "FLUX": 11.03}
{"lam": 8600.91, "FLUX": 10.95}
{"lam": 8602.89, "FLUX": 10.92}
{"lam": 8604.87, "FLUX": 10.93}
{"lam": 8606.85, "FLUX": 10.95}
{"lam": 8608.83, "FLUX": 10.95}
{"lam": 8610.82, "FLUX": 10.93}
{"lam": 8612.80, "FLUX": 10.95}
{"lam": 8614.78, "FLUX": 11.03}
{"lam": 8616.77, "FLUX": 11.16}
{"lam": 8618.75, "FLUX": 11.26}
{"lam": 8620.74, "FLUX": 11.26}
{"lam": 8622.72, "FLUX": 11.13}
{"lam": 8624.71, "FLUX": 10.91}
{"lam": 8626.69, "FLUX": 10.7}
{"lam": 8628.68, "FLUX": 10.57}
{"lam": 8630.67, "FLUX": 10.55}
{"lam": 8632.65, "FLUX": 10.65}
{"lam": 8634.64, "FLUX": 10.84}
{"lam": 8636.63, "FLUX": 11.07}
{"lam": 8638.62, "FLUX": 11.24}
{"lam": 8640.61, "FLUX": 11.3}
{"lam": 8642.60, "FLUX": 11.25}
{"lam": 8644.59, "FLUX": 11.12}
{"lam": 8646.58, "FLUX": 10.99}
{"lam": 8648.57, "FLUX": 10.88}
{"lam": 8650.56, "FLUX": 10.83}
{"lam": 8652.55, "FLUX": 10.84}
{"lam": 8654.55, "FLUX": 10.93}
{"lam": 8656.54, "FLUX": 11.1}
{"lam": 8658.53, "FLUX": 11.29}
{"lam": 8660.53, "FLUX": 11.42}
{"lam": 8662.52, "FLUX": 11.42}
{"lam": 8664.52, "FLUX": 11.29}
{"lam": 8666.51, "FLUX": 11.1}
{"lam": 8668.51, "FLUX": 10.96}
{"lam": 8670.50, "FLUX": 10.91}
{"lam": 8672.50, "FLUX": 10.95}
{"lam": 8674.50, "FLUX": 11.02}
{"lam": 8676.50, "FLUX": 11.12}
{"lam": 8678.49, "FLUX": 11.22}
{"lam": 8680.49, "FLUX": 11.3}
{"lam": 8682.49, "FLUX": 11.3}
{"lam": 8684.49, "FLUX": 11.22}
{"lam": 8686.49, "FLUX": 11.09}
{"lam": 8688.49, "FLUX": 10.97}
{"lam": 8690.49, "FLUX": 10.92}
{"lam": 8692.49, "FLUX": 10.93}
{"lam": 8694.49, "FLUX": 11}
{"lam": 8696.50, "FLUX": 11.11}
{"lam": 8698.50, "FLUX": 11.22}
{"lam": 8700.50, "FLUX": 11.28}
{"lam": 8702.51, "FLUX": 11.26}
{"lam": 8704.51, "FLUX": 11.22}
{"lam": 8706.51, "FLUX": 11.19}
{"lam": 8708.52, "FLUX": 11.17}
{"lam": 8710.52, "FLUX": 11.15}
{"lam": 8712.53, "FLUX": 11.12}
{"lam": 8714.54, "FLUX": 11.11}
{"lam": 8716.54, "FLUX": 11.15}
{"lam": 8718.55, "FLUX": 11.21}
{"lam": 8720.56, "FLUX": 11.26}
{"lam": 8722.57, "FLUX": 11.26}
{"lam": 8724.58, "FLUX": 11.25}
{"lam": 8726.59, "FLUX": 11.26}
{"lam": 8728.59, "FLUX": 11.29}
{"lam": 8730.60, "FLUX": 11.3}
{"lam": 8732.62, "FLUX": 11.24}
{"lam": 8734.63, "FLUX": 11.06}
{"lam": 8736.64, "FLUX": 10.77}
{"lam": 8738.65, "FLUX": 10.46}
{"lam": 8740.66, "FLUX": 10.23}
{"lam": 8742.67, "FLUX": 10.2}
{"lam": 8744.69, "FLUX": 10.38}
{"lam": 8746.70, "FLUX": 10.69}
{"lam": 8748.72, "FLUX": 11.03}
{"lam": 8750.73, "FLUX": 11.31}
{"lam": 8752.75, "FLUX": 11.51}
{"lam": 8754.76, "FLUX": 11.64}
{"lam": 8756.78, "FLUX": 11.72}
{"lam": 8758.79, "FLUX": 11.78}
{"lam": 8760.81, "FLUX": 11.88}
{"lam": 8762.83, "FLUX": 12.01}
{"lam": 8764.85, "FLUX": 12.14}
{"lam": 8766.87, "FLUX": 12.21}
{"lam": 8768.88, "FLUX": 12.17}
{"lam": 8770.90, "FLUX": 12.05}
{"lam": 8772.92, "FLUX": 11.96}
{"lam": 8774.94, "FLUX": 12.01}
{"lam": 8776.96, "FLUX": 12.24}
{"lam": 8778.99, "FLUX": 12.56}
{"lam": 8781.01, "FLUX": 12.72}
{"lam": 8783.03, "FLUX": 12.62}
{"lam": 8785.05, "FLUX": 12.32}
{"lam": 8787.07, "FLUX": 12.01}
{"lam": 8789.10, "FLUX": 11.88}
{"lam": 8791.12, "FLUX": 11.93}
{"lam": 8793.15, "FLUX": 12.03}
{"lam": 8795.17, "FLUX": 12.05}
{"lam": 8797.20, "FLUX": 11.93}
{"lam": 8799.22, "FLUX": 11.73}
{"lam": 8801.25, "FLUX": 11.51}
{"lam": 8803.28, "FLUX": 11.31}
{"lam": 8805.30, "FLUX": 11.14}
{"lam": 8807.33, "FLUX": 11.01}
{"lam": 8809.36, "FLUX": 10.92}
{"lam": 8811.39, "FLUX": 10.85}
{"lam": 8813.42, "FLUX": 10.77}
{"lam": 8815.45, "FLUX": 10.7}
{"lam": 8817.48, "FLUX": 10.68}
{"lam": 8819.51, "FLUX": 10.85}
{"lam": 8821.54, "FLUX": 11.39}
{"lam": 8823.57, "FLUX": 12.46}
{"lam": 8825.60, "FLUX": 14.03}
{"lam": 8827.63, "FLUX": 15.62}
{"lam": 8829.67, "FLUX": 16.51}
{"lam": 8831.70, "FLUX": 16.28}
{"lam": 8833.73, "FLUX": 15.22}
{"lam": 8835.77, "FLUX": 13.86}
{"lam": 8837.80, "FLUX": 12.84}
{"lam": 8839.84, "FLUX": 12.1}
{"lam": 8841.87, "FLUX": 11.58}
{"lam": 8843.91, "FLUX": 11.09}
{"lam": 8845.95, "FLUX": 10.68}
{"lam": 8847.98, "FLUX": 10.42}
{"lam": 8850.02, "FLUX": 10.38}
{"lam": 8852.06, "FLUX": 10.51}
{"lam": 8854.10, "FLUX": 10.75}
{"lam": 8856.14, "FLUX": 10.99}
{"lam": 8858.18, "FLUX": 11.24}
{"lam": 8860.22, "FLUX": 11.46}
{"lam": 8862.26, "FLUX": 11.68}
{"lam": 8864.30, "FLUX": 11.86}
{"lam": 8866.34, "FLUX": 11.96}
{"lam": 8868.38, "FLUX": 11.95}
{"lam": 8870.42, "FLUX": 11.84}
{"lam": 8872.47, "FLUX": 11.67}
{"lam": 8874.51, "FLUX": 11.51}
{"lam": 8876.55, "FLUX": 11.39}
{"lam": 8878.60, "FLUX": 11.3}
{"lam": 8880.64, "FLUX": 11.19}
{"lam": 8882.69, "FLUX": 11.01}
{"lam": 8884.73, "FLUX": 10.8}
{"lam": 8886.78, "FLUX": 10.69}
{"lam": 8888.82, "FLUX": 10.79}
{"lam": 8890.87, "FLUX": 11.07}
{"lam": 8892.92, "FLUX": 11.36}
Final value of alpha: 0.06 mag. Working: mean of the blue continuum 10.9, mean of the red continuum 11.9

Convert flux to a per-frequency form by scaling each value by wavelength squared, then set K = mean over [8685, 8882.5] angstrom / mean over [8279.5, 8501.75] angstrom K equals 1.18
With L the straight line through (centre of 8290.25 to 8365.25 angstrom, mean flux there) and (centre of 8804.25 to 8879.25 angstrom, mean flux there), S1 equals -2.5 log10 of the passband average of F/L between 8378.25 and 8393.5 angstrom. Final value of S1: 0.07 mag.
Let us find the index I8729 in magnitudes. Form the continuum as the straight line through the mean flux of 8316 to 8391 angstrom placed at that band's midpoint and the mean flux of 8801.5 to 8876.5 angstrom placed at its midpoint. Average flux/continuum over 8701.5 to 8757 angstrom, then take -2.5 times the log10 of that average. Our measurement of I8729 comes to 0.058 mag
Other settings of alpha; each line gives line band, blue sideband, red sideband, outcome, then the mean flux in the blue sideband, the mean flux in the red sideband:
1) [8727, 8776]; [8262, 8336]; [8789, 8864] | 0.04 mag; 10.9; 12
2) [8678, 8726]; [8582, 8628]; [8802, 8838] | 0.05 mag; 10.9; 12.6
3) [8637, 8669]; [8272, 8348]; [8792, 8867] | 0.04 mag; 10.8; 12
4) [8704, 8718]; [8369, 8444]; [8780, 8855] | 0.05 mag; 10.6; 12.1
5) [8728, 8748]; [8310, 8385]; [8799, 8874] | 0.09 mag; 10.9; 11.9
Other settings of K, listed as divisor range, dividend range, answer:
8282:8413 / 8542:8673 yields 1.06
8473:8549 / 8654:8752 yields 1.07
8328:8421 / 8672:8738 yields 1.12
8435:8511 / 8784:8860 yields 1.20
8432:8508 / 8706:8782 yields 1.12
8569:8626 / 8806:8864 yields 1.16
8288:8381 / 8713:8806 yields 1.16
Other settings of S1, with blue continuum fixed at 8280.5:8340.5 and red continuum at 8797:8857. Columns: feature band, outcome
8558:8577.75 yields 0.09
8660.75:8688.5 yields 0.05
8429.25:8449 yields 0.09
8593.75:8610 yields 0.05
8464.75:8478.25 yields 0.02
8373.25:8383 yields 0.04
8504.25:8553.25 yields 0.08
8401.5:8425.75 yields 0.05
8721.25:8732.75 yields 0.05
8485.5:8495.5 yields 0.05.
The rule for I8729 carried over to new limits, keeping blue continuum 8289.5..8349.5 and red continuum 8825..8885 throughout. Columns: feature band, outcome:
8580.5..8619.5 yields 0.06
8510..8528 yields 0.11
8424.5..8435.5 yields 0.07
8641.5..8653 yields 0.06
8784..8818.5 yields 0.05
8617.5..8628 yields 0.05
